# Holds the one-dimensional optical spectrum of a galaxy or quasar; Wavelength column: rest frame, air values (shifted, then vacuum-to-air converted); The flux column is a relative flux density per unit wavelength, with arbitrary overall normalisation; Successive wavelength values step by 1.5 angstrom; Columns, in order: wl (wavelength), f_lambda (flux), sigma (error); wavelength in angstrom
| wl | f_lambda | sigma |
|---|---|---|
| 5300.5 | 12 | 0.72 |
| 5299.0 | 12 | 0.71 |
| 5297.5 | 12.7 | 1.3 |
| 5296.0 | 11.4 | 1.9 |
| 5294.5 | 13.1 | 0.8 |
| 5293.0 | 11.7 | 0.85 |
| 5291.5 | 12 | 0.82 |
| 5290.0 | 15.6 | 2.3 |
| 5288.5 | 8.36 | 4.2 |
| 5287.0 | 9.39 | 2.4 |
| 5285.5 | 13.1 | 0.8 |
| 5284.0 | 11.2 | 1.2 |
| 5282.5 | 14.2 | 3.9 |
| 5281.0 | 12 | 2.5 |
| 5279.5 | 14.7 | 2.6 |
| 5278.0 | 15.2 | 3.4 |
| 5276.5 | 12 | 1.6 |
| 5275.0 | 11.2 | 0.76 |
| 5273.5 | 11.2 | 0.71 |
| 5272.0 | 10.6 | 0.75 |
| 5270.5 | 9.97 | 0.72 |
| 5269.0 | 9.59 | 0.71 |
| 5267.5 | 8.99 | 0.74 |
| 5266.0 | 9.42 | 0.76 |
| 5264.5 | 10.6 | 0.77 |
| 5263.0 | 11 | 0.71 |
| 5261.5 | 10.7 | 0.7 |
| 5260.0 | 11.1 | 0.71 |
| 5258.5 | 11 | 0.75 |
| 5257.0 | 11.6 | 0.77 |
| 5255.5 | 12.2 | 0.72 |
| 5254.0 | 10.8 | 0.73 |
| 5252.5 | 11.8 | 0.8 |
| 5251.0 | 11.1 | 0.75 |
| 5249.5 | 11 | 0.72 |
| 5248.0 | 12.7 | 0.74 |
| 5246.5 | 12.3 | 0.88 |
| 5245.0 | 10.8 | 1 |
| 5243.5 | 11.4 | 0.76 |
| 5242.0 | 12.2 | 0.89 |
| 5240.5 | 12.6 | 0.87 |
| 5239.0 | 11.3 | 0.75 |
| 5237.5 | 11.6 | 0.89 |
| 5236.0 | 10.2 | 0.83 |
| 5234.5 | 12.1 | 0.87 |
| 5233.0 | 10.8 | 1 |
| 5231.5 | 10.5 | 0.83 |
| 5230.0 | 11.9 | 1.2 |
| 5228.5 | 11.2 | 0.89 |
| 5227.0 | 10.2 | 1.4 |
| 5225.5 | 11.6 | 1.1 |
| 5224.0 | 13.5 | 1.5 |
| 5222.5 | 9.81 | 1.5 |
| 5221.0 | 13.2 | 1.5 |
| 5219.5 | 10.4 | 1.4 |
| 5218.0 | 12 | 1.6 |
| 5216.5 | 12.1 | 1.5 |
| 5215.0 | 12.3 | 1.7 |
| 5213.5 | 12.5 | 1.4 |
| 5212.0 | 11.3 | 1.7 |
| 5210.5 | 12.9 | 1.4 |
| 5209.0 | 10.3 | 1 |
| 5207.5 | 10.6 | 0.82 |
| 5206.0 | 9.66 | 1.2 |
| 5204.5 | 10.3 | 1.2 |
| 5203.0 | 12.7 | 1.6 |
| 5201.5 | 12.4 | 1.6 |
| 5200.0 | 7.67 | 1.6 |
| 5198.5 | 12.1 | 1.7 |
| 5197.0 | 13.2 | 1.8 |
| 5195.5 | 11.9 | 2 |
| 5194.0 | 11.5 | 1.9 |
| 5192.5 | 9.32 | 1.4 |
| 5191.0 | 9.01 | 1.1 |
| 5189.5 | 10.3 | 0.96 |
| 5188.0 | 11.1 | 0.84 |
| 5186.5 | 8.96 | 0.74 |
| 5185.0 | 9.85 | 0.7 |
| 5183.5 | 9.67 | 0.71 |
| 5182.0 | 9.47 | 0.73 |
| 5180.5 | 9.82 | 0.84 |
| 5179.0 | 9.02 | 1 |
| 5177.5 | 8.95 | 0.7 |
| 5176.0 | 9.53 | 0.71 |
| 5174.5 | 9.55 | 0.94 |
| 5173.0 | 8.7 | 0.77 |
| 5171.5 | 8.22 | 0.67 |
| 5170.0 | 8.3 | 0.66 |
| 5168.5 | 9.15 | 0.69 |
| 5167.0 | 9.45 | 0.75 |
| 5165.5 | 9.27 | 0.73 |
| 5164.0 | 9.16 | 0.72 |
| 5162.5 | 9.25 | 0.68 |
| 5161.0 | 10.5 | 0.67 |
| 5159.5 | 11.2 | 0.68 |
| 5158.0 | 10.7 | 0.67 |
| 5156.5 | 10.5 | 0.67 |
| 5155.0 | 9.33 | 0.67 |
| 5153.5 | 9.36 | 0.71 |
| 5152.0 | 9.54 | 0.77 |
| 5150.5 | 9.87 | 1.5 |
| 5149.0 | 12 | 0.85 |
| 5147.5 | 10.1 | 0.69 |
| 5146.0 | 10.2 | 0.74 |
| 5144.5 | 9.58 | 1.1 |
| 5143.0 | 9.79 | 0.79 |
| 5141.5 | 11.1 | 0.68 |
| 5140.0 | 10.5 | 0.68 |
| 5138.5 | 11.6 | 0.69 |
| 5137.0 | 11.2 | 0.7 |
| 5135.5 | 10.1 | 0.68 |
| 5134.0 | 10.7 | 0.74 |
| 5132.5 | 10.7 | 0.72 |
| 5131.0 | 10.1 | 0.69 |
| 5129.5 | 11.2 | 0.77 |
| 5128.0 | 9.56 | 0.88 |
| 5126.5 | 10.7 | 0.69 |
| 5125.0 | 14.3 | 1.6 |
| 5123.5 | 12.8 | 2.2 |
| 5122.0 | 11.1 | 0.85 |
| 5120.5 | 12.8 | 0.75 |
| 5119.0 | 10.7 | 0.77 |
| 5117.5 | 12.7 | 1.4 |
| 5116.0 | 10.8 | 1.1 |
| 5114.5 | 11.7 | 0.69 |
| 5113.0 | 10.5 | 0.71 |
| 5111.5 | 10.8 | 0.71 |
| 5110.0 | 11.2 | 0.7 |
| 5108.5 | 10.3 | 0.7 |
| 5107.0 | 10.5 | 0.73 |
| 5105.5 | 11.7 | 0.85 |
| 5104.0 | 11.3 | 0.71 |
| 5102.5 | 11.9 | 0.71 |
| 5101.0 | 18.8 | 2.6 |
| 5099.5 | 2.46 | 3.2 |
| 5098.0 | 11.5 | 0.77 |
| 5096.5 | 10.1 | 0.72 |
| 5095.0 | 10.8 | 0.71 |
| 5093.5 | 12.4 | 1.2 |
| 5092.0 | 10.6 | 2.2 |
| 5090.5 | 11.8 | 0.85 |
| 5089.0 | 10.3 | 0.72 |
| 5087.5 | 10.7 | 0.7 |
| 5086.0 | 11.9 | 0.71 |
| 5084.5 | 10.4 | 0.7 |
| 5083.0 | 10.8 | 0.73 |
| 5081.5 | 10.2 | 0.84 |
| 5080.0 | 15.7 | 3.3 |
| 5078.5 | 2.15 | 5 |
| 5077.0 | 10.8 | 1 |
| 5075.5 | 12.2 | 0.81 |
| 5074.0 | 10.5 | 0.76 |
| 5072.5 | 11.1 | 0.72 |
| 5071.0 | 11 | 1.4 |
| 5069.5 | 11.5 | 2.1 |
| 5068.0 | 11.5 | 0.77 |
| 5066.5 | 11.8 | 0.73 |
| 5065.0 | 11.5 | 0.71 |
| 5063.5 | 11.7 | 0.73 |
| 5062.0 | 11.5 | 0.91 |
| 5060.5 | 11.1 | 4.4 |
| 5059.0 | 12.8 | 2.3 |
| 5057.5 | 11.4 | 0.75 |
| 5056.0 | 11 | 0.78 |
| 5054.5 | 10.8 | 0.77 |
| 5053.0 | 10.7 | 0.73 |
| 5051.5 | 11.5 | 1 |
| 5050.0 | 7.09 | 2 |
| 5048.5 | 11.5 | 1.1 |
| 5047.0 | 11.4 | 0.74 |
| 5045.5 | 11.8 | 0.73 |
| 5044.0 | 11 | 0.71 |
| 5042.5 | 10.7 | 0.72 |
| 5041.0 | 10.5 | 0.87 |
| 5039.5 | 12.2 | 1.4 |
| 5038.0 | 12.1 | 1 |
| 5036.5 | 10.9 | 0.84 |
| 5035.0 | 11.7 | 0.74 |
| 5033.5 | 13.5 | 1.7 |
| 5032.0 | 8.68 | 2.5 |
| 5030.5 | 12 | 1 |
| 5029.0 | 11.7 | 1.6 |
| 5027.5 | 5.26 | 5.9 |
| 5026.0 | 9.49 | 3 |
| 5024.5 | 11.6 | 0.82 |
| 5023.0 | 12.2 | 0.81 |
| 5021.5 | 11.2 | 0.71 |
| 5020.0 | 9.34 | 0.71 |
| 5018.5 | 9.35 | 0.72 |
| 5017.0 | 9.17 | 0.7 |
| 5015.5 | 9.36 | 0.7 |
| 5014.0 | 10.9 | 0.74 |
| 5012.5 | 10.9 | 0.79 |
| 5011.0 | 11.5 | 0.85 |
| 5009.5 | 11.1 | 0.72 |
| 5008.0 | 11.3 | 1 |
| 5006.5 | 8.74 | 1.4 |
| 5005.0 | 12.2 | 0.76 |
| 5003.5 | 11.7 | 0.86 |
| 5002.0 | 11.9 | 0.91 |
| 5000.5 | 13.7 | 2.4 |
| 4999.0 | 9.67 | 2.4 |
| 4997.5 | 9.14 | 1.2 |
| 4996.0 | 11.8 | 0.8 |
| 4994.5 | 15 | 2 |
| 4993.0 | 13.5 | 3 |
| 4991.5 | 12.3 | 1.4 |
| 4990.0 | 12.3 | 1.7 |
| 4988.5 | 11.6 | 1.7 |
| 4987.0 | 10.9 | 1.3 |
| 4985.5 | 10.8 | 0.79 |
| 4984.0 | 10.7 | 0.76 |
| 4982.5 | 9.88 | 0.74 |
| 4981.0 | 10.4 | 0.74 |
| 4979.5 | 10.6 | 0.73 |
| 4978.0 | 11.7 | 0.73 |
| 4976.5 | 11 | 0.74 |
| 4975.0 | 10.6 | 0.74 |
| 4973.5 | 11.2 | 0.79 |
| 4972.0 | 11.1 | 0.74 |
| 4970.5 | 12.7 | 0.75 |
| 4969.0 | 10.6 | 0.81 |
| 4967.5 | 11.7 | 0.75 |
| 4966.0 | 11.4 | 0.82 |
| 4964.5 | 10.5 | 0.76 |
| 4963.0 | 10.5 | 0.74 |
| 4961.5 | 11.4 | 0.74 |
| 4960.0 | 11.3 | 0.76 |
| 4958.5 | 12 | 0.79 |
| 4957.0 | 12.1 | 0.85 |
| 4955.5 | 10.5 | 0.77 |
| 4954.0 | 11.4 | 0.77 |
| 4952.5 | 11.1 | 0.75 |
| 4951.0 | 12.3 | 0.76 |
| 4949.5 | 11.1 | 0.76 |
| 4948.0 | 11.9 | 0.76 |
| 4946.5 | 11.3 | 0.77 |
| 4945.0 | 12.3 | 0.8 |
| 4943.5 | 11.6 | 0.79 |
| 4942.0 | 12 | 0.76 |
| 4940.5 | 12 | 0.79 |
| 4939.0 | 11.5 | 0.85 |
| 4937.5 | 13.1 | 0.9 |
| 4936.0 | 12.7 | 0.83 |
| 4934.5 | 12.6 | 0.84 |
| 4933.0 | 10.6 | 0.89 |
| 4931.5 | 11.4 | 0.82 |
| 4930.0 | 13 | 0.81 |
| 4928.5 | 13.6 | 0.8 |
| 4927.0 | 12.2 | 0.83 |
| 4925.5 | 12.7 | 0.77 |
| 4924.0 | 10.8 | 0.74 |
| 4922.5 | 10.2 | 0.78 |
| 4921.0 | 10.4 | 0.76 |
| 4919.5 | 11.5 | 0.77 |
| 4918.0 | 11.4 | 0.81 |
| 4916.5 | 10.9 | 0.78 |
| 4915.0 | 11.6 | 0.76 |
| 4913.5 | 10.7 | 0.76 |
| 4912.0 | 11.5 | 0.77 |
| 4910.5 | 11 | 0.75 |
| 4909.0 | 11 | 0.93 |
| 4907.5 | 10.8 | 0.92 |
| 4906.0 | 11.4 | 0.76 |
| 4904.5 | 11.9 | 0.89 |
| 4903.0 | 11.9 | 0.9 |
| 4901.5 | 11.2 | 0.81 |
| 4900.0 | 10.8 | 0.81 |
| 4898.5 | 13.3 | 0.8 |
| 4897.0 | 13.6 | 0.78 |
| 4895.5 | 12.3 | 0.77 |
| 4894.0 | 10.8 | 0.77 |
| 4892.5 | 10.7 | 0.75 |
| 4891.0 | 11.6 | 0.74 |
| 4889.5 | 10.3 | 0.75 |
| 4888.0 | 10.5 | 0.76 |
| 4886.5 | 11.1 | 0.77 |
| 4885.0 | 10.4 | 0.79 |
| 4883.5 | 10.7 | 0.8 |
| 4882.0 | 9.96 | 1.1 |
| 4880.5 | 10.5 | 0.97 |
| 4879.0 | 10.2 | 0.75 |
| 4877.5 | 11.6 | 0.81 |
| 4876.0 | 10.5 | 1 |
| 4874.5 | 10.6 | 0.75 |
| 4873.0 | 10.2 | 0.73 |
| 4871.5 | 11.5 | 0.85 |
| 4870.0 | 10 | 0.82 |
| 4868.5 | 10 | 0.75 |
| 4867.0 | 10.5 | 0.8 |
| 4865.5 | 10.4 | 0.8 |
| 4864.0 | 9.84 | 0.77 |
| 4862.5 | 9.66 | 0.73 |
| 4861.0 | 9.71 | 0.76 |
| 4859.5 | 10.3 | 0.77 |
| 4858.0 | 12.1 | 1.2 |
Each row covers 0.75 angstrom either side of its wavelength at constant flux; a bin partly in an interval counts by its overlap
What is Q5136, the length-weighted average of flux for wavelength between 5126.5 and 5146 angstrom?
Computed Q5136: 10.5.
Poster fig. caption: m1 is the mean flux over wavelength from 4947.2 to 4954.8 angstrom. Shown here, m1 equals 11.6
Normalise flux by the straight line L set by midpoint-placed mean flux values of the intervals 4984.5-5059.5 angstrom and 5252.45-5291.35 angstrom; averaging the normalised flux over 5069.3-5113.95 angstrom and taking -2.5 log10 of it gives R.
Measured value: 0.030 mag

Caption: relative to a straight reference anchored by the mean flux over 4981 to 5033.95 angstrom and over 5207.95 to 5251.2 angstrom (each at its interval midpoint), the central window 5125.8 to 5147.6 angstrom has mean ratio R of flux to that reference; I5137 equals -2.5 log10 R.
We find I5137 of 0.08 mag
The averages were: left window 11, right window 11.6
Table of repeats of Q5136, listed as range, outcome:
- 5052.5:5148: 11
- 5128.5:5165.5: 10.3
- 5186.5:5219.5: 11.1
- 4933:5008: 11.5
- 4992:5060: 11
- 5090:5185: 10.5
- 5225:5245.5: 11.3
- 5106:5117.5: 11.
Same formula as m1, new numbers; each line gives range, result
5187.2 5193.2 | 9.93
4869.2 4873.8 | 10.6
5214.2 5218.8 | 12.1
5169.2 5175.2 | 8.69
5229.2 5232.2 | 11.2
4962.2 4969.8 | 11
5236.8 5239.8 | 11.5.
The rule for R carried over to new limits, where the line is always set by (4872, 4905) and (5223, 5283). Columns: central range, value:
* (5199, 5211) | 0.06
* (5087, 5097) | 0.03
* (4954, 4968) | -0.01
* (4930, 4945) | -0.08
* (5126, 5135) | 0.09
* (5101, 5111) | -0.04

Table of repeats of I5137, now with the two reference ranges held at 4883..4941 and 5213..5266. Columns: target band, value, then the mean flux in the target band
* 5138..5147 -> 0.105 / 10.4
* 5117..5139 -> 0.014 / 11.3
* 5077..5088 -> 0.120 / 10.3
